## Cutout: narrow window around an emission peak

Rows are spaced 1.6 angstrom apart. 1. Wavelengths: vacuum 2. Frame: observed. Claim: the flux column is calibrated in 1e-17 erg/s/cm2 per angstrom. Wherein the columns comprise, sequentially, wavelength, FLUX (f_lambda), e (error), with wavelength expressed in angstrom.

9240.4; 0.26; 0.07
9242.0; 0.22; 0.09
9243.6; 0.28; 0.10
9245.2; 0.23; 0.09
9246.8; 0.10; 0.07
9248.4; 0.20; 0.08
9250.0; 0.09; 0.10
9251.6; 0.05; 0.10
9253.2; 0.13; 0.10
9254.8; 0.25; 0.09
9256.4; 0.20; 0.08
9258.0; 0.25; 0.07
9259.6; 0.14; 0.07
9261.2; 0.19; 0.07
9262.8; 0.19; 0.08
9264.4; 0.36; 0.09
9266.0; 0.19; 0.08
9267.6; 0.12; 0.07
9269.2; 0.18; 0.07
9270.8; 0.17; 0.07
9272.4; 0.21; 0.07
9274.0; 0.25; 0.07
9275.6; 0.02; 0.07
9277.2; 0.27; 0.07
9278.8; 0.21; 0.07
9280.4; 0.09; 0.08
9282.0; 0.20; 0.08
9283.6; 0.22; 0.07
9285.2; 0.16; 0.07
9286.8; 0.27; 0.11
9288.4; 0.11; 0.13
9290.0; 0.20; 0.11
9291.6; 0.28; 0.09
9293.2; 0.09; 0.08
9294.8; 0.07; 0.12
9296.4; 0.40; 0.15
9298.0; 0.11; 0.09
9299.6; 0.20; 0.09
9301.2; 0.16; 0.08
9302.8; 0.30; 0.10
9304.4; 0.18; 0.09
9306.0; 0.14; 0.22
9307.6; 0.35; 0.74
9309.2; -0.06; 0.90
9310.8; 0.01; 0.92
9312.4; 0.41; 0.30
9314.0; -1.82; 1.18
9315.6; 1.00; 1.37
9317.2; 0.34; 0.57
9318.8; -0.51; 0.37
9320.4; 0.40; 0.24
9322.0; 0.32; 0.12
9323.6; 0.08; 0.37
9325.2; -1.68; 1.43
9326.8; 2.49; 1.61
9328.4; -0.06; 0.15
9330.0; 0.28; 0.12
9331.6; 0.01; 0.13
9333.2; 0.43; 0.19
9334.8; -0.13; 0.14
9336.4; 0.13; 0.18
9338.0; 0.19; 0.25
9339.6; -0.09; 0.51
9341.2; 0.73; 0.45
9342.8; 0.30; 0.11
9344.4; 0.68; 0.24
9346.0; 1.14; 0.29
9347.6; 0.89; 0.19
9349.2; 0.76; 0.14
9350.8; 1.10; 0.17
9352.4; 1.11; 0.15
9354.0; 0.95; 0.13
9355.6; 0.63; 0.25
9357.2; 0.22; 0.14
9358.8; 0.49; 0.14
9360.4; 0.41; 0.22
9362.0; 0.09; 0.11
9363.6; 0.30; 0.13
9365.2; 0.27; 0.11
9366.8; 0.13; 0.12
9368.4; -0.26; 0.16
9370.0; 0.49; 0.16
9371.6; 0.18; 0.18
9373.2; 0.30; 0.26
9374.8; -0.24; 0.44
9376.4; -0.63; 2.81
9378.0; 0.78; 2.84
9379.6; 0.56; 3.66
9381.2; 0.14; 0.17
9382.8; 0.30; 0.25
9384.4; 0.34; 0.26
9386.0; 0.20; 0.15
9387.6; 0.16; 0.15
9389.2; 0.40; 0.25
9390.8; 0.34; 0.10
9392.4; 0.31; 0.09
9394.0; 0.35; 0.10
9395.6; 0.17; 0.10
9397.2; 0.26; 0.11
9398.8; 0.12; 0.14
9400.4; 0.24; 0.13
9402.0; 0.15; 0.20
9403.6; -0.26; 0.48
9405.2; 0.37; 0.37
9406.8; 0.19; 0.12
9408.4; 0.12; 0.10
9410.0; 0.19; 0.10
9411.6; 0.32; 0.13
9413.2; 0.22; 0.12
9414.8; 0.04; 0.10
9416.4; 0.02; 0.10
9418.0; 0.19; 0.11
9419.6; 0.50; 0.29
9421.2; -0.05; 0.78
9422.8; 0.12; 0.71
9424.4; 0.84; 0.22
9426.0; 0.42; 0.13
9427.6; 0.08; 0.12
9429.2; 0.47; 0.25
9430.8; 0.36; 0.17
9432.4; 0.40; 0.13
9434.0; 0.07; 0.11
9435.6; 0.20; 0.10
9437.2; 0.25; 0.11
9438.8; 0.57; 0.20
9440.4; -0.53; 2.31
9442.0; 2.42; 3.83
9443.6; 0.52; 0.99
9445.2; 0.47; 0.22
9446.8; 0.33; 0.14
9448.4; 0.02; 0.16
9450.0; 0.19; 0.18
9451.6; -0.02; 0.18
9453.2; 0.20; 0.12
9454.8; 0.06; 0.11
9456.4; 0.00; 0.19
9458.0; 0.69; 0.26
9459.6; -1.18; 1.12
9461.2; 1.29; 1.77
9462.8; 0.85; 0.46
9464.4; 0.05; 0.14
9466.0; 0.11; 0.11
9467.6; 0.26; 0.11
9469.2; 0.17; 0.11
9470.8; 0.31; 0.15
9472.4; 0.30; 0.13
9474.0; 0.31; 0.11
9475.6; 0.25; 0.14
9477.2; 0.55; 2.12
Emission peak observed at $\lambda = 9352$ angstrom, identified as H-beta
